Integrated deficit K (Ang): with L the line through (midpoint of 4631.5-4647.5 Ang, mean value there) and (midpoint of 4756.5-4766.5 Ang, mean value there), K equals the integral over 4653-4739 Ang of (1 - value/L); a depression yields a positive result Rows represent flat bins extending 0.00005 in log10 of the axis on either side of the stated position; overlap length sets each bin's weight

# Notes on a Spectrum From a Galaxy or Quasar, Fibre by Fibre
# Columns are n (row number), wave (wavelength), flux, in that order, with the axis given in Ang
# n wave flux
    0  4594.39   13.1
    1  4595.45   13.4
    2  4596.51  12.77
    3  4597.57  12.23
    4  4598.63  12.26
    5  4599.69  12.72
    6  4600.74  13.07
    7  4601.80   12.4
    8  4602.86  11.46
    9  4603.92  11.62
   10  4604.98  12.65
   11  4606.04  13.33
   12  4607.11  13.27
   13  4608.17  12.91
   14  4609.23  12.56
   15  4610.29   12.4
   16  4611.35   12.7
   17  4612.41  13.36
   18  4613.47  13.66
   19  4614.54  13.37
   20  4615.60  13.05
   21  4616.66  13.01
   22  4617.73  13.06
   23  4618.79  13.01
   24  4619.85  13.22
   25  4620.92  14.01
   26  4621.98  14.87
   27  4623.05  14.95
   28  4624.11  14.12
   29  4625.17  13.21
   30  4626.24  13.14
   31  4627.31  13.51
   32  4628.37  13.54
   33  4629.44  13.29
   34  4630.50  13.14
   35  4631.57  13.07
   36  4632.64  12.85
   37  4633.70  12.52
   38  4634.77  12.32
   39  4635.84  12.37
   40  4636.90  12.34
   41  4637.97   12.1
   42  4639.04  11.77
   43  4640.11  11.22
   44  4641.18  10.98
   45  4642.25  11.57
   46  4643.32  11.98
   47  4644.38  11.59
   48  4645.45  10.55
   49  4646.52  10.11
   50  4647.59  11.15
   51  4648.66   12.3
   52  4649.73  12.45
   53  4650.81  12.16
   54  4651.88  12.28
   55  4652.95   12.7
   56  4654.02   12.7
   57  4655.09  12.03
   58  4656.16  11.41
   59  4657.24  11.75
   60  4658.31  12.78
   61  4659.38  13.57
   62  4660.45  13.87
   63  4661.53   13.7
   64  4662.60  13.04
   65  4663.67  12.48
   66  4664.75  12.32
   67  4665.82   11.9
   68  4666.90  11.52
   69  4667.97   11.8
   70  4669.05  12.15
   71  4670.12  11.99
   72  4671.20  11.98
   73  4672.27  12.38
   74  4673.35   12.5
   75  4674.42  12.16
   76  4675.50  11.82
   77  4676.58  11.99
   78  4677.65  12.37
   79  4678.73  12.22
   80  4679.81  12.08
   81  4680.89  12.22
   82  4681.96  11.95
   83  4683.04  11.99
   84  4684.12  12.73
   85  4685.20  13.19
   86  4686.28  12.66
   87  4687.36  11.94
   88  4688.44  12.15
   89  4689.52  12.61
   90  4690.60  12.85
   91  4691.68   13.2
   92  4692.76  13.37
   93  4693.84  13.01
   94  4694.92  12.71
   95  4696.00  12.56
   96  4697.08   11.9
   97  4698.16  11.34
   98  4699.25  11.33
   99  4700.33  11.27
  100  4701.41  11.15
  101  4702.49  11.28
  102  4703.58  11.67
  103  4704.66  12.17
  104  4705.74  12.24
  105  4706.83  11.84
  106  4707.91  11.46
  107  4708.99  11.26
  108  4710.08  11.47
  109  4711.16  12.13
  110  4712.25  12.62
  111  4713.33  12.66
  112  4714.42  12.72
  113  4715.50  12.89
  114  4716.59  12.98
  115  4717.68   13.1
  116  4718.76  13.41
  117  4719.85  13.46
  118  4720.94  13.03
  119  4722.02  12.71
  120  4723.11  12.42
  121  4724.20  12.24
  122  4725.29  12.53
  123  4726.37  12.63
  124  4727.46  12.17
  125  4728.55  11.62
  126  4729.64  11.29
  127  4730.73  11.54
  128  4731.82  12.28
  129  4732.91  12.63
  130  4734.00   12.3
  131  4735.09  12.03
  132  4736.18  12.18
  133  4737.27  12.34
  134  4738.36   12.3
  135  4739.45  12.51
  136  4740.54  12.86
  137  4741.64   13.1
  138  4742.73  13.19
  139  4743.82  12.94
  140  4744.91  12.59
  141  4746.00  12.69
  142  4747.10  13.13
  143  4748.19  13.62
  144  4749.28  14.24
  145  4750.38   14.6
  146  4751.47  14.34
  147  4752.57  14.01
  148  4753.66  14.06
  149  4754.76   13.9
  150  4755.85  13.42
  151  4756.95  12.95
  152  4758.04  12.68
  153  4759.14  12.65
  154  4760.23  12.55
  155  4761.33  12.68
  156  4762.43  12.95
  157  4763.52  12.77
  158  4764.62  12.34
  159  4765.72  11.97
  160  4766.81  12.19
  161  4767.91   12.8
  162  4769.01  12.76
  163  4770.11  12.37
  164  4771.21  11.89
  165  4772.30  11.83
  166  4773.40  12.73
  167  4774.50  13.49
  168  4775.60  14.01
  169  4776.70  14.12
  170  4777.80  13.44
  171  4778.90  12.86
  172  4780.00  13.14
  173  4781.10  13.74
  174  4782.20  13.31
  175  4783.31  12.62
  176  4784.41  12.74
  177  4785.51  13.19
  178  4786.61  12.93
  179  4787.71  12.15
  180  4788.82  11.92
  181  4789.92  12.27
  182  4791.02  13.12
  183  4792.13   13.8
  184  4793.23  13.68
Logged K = -1.07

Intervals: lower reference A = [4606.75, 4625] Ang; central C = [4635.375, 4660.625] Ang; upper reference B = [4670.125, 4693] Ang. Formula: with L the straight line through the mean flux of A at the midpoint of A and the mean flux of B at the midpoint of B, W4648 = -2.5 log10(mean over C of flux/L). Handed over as 0.08 mag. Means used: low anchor 13.4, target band 12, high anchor 12.4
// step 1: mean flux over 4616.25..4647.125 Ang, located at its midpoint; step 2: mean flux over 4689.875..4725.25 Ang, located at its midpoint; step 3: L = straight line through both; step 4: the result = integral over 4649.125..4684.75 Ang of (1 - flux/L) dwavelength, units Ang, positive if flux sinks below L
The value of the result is 0.50 Ang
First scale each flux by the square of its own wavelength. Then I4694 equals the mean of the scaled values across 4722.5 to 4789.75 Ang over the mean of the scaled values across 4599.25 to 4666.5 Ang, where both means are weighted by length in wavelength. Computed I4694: 1.07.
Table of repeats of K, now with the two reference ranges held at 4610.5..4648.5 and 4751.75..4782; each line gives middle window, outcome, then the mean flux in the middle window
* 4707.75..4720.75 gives 0.32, 12.6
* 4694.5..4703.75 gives 0.84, 11.7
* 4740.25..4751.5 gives -0.36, 13.4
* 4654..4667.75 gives 0.26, 12.5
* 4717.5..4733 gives 0.54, 12.5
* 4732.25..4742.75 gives 0.34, 12.5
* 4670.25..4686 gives 0.67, 12.3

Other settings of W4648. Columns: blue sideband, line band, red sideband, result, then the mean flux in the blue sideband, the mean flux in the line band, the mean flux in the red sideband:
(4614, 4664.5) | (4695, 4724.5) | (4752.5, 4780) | 0.05 mag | 12.6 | 12.2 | 12.9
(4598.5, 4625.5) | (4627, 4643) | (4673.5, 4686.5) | 0.04 mag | 13.1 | 12.4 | 12.3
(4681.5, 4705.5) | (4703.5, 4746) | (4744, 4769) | 0.02 mag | 12.2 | 12.4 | 13.1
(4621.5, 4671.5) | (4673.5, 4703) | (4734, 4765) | 0.04 mag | 12.4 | 12.2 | 13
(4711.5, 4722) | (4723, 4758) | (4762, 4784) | 0.01 mag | 13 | 12.8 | 12.9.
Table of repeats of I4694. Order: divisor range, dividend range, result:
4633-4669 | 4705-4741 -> 1.05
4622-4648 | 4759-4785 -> 1.09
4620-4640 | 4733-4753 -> 1.04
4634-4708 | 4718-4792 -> 1.10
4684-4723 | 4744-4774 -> 1.08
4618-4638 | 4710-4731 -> 0.98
